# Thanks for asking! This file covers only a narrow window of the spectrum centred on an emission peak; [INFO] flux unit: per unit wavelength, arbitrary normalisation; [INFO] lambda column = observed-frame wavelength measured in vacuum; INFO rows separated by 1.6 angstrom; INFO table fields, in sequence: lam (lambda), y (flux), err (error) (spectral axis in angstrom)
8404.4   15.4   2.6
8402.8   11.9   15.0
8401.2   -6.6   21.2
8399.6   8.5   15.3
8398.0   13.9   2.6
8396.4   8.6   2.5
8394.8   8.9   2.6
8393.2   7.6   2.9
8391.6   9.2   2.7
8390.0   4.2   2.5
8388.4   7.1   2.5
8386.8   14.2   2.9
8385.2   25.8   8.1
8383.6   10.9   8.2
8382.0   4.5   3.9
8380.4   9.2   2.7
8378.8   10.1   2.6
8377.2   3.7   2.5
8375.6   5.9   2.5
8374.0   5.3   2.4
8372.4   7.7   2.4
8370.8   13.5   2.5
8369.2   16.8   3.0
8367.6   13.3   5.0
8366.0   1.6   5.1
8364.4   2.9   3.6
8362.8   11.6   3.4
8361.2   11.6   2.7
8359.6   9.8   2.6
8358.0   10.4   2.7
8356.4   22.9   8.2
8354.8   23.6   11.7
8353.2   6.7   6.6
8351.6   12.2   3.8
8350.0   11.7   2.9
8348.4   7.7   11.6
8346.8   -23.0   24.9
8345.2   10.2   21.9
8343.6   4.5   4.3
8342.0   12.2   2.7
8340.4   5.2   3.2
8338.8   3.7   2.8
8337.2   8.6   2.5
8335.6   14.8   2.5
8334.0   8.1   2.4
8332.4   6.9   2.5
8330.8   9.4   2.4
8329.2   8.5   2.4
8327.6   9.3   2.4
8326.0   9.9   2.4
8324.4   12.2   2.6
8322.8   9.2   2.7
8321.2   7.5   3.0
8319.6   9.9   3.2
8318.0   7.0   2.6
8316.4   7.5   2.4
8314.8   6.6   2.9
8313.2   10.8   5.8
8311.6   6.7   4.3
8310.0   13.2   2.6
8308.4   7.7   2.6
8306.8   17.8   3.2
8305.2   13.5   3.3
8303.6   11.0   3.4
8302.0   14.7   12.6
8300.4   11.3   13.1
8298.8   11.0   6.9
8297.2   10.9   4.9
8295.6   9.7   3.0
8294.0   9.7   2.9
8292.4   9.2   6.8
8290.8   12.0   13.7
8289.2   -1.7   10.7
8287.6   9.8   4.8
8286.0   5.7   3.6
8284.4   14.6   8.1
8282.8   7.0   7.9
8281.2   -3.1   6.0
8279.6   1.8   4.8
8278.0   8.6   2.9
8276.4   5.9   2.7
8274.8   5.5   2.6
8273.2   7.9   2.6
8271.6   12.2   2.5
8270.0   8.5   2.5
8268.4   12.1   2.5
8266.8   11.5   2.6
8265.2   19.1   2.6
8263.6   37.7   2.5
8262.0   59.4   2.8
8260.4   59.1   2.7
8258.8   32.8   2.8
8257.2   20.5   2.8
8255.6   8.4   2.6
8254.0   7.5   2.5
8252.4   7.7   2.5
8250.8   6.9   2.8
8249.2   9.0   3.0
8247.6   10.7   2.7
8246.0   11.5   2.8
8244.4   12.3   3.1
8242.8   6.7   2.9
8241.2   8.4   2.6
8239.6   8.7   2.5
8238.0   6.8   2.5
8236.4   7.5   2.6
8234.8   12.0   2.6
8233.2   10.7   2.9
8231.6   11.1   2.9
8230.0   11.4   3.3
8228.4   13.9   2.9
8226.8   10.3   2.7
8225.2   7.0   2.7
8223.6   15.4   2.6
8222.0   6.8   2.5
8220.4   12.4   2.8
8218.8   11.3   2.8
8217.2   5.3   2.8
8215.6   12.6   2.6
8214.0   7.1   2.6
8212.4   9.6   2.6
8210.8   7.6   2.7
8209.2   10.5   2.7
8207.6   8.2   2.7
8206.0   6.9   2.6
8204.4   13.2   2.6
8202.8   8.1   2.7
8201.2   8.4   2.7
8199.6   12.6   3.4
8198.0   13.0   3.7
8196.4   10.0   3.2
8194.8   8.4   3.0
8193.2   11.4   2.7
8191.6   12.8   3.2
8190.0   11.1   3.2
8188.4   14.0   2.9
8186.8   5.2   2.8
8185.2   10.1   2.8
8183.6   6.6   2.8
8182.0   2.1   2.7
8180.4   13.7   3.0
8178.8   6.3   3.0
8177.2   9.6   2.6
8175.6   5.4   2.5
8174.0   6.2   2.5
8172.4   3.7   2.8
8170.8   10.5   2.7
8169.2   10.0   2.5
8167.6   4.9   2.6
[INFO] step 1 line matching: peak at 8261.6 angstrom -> H-gamma 4340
